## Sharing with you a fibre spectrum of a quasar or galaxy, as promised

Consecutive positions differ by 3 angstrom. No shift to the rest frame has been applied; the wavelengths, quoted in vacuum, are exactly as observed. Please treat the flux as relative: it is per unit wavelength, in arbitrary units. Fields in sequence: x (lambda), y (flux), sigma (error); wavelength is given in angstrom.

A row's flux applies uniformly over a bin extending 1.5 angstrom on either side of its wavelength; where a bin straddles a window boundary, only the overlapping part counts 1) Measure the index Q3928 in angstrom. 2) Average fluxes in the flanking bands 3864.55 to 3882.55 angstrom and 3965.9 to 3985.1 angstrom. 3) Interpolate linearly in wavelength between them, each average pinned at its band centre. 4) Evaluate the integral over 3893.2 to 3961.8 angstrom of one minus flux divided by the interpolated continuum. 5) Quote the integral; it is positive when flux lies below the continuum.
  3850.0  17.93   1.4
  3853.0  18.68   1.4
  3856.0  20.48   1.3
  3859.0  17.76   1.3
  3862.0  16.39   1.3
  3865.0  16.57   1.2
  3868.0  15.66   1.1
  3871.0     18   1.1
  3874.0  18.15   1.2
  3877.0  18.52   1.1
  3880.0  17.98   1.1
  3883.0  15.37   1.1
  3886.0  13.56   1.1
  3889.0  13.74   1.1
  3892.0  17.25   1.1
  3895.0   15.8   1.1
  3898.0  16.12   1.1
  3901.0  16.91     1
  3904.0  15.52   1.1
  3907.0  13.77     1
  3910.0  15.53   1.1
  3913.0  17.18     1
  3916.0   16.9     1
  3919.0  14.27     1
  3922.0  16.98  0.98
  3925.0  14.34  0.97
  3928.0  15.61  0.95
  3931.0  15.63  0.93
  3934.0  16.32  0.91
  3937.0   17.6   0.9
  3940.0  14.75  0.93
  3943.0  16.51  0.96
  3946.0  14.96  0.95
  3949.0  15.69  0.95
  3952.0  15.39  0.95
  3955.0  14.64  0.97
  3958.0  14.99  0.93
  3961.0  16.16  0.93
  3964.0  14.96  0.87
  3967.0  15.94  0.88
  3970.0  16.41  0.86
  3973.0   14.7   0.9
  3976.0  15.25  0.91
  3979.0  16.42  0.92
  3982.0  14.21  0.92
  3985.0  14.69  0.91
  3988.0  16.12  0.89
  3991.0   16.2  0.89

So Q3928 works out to 2.6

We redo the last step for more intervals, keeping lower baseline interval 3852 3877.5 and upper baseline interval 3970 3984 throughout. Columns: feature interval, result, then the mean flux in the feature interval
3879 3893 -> 1.5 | 15.4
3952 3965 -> 0.4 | 15.2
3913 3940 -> 0.7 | 16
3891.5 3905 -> 0.6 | 16.3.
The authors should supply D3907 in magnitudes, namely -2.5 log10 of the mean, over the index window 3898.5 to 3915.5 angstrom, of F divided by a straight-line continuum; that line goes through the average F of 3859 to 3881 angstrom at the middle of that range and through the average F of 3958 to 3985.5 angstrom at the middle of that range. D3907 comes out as 0.05 mag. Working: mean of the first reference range 17.3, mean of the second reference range 15.4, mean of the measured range 15.9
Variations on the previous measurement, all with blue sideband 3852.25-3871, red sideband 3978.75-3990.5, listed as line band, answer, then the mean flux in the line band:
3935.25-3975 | 0.02 mag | 15.6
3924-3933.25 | 0.07 mag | 15.3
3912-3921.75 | 0.03 mag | 16.2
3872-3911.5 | 0.07 mag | 16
